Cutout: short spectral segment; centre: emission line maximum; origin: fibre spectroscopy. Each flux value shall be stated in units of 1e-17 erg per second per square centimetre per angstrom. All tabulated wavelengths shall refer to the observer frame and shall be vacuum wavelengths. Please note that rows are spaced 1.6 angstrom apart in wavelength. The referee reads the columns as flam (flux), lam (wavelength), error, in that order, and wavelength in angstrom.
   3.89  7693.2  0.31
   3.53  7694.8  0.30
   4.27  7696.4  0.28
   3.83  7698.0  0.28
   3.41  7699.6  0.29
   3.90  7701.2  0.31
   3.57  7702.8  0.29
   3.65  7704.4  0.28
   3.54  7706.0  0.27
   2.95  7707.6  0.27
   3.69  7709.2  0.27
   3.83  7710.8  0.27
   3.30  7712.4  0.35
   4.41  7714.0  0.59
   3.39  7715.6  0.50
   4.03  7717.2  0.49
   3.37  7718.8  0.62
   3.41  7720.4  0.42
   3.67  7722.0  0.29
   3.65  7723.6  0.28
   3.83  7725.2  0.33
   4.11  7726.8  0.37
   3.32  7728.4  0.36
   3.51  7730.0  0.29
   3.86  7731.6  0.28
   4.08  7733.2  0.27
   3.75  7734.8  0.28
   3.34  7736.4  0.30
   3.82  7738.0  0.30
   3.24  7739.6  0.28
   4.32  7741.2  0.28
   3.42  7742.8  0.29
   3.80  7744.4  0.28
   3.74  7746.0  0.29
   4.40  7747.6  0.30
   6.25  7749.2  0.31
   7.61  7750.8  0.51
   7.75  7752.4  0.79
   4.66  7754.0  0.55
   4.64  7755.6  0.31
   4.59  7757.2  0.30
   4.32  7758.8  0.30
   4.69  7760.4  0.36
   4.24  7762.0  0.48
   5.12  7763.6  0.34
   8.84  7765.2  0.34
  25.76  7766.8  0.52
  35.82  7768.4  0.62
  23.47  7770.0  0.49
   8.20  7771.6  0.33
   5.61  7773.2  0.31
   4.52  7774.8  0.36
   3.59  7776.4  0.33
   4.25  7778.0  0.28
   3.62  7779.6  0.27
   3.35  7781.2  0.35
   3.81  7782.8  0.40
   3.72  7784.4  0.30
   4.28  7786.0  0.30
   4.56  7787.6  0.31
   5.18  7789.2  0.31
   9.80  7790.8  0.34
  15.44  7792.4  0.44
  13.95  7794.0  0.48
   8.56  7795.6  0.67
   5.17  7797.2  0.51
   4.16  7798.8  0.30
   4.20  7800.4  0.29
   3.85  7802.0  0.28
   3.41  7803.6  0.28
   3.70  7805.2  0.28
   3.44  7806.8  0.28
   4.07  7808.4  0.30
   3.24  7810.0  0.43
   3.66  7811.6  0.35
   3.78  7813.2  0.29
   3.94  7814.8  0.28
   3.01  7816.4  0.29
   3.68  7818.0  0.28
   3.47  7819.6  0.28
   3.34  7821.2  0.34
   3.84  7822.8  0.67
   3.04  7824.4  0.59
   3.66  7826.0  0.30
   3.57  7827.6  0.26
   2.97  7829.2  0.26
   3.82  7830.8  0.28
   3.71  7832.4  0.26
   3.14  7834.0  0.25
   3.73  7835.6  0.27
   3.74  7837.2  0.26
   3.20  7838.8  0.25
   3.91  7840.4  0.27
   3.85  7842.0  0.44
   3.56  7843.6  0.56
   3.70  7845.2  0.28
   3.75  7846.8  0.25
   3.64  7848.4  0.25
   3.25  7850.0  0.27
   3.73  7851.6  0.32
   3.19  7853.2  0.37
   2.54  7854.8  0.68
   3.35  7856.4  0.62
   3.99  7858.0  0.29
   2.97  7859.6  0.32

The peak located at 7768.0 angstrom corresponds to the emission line H-alpha 6563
